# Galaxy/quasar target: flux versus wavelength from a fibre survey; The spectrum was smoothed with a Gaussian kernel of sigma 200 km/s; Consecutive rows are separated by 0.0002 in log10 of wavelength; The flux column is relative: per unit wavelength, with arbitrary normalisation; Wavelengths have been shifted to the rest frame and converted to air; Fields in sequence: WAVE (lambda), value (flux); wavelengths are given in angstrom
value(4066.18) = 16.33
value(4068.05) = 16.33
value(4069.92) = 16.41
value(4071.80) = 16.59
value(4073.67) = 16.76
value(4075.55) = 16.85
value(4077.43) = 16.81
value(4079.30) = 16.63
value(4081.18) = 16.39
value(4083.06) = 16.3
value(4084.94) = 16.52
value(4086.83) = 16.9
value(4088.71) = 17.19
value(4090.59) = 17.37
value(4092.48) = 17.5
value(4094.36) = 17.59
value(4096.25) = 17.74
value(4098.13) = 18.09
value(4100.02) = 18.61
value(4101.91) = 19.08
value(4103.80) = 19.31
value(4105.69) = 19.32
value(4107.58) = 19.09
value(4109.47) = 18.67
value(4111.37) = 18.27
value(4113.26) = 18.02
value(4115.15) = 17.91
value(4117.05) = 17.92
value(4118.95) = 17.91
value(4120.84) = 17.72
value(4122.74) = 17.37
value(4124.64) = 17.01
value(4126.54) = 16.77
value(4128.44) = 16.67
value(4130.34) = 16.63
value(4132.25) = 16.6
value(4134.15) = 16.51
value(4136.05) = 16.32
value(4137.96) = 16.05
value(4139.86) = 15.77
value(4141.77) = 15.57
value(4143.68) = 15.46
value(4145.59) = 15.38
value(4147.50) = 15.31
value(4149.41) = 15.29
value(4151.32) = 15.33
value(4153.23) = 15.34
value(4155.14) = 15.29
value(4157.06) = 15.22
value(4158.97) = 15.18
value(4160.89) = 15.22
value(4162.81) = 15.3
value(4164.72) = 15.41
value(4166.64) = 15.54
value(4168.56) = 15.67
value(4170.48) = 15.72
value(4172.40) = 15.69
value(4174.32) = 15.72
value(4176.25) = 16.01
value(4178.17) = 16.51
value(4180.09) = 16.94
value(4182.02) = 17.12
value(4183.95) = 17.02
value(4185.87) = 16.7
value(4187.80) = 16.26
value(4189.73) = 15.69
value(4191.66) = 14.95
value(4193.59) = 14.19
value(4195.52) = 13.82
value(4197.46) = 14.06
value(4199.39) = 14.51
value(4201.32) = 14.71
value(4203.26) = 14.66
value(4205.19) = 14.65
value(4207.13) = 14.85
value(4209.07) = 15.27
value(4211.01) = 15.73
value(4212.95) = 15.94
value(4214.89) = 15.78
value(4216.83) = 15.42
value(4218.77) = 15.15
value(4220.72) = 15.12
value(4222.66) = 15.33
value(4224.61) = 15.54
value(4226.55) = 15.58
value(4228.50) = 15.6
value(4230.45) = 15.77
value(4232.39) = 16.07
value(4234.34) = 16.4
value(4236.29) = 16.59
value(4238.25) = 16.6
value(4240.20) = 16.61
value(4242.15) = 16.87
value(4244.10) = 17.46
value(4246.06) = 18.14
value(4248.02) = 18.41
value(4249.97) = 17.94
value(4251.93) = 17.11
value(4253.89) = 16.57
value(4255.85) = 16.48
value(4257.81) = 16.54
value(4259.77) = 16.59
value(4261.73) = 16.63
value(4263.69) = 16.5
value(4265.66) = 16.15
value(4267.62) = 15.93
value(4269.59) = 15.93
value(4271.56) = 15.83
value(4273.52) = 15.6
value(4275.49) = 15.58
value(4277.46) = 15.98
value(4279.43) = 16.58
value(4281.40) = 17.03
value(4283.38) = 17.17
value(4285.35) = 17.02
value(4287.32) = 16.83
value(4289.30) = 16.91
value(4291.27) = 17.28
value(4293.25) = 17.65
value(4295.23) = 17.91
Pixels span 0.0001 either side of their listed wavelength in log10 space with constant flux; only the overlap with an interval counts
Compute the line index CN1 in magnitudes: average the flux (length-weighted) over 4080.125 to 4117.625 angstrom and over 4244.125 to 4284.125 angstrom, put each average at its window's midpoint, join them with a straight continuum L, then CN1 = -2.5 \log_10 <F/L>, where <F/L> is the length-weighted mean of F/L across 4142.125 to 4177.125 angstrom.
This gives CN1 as 0.13 mag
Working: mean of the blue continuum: 17.9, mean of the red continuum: 16.6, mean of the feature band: 15.4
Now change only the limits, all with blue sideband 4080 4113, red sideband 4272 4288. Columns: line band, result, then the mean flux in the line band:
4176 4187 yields 0.029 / 16.8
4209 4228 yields 0.096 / 15.5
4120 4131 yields 0.039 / 17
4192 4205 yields 0.187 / 14.4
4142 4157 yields 0.140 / 15.3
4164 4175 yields 0.111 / 15.6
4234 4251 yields -0.033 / 17.3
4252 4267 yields 0.006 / 16.5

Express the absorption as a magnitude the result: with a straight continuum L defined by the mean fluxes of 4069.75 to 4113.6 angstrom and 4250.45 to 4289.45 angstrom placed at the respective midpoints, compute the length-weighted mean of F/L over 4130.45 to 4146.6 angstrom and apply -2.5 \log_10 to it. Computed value 0.09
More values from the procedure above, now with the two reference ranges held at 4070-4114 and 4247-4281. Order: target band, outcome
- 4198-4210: 0.15 mag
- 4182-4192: 0.05 mag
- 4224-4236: 0.06 mag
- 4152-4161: 0.13 mag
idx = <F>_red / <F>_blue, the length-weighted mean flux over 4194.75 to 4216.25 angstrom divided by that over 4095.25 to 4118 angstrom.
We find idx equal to 0.81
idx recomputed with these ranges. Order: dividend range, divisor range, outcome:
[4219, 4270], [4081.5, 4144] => 0.95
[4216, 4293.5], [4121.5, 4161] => 1.03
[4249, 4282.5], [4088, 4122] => 0.90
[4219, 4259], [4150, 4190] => 1.04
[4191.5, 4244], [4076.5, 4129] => 0.87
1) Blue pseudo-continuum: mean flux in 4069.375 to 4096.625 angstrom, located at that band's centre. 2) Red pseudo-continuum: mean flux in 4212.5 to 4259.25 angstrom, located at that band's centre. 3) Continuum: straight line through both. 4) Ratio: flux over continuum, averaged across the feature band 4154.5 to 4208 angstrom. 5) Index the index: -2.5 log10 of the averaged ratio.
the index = 0.08 mag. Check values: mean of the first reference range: 16.9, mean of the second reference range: 16.4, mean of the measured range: 15.5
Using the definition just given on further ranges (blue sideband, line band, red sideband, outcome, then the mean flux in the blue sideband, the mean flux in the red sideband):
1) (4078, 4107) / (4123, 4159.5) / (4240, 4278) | 0.09 mag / 17.6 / 16.7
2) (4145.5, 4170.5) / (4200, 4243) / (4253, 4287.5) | 0.02 mag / 15.4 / 16.4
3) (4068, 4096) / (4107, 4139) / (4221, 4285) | -0.04 mag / 16.8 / 16.5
